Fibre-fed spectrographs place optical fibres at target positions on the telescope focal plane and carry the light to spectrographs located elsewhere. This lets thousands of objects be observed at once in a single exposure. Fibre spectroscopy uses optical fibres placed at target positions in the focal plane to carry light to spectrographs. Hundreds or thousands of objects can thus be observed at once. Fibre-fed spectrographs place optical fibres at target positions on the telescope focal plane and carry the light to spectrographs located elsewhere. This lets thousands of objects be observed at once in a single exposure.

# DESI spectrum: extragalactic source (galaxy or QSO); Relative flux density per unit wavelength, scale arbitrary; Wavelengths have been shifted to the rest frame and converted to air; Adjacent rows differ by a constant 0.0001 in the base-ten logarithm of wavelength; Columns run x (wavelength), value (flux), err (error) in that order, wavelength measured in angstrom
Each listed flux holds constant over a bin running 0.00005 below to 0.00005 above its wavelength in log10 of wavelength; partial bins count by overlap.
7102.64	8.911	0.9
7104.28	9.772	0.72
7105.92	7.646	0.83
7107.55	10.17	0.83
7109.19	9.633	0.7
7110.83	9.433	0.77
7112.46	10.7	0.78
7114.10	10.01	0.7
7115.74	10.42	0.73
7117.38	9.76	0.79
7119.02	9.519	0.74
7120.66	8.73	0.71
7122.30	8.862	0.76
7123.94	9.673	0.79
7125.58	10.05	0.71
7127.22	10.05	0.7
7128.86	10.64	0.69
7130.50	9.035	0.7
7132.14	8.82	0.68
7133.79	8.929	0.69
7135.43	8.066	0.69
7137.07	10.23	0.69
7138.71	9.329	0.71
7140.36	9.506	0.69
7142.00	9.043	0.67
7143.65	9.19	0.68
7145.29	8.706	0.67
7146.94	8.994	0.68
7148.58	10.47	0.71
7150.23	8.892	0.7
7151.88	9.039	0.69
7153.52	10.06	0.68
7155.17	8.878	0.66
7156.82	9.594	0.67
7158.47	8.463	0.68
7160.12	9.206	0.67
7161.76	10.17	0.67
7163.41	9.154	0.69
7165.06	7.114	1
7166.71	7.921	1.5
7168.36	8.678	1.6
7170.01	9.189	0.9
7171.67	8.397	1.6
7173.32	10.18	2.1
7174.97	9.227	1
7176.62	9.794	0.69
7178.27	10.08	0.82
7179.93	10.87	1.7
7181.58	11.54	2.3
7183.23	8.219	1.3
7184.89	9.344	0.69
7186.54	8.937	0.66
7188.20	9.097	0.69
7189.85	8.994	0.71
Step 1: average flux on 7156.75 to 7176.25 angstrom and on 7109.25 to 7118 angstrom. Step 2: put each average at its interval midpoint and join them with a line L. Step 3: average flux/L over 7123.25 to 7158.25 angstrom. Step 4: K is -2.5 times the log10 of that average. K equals 0.01 mag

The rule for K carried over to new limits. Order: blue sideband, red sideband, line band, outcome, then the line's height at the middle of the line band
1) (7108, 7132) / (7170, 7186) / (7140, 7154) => 0.05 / 9.71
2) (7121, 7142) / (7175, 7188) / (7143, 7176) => 0.06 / 9.6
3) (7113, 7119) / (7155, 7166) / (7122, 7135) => 0.02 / 9.71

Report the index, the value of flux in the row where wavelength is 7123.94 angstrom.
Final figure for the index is 9.673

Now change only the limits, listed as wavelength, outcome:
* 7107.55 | 10.17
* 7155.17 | 8.878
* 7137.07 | 10.23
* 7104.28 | 9.772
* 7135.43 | 8.066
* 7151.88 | 9.039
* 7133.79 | 8.929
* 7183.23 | 8.219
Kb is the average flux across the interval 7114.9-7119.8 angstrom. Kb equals 9.89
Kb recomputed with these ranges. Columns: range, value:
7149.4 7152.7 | 8.96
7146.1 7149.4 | 9.73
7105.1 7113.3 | 9.52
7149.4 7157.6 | 9.29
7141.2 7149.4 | 9.28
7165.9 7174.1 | 8.86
